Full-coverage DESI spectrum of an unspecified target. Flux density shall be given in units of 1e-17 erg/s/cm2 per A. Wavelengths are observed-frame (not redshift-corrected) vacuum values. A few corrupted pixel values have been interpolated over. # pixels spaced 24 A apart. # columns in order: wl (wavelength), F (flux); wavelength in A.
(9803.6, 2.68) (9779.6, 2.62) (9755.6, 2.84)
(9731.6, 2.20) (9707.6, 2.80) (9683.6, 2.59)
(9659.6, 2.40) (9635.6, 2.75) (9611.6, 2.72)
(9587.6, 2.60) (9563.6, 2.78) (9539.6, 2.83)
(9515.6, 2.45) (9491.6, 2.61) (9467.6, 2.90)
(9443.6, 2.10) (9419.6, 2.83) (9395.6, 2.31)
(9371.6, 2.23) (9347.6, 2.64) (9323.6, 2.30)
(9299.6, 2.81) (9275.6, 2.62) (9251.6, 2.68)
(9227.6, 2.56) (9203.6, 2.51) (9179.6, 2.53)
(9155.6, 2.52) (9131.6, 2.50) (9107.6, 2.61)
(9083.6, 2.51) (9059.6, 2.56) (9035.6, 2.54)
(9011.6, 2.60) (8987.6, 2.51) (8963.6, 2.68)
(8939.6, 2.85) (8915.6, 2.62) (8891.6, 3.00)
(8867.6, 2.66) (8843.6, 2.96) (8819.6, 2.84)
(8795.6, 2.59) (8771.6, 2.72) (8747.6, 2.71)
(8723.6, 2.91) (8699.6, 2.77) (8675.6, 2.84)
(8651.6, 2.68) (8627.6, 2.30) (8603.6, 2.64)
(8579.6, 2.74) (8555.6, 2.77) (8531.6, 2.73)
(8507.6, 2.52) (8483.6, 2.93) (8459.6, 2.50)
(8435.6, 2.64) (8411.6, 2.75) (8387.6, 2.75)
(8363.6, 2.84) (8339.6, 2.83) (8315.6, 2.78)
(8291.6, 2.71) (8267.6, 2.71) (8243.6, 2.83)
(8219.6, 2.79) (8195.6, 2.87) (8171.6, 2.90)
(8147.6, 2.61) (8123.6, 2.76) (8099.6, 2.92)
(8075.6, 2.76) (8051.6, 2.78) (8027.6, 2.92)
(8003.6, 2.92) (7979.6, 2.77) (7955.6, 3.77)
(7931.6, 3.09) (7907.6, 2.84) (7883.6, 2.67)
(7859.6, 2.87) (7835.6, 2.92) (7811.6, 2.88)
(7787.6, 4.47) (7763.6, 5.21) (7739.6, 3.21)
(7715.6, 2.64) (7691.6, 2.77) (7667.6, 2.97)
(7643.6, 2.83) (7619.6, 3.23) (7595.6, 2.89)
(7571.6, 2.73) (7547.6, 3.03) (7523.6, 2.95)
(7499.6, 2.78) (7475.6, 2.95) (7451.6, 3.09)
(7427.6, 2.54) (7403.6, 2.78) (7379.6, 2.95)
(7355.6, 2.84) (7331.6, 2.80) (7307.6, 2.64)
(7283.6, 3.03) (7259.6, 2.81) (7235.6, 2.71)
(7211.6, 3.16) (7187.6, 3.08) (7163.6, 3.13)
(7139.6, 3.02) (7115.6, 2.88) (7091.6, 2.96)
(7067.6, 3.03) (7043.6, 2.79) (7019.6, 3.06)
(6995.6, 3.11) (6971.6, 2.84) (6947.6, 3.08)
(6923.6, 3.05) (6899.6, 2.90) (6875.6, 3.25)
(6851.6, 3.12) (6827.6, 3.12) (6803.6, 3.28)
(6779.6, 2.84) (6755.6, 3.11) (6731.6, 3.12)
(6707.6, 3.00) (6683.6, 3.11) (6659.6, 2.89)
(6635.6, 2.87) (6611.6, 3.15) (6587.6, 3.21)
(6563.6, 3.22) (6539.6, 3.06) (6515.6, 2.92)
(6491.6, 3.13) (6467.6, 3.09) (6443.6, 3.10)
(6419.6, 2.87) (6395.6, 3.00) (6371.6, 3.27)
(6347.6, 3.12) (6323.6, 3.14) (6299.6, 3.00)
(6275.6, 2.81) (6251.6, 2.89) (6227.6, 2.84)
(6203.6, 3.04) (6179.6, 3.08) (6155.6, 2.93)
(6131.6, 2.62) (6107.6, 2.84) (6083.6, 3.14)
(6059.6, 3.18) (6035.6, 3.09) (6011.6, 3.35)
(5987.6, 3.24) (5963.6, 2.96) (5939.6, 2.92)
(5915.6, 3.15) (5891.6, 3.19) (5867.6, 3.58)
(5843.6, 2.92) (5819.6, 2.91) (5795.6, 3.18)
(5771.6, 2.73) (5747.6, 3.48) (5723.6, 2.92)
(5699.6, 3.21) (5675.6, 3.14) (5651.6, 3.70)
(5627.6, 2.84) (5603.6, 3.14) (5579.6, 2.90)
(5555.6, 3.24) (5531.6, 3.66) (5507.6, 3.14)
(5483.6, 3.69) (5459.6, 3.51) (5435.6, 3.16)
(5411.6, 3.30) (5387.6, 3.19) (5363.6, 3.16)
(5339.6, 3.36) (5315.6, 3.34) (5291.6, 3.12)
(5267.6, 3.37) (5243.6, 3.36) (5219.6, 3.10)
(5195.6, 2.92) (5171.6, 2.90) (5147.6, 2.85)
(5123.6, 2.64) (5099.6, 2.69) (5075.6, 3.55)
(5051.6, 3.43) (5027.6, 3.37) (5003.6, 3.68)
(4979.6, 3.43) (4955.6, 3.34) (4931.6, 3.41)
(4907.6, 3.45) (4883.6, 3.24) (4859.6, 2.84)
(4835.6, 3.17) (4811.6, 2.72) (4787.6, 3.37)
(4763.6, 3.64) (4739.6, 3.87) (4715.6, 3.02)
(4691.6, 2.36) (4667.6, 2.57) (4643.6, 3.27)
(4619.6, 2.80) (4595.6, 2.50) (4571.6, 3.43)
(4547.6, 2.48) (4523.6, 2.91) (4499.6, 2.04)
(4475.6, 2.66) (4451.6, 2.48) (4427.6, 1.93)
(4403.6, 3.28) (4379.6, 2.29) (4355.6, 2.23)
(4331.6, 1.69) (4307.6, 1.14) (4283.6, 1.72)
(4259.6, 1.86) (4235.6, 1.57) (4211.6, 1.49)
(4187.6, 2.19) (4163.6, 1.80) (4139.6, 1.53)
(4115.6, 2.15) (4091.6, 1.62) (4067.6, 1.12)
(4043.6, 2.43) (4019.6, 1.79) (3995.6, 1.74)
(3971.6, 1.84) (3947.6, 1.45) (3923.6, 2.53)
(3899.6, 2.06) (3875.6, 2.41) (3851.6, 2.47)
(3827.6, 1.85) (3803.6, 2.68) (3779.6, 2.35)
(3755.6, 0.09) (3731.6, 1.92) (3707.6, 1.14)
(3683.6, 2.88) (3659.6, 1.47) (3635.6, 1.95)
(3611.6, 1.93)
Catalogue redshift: 0.183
